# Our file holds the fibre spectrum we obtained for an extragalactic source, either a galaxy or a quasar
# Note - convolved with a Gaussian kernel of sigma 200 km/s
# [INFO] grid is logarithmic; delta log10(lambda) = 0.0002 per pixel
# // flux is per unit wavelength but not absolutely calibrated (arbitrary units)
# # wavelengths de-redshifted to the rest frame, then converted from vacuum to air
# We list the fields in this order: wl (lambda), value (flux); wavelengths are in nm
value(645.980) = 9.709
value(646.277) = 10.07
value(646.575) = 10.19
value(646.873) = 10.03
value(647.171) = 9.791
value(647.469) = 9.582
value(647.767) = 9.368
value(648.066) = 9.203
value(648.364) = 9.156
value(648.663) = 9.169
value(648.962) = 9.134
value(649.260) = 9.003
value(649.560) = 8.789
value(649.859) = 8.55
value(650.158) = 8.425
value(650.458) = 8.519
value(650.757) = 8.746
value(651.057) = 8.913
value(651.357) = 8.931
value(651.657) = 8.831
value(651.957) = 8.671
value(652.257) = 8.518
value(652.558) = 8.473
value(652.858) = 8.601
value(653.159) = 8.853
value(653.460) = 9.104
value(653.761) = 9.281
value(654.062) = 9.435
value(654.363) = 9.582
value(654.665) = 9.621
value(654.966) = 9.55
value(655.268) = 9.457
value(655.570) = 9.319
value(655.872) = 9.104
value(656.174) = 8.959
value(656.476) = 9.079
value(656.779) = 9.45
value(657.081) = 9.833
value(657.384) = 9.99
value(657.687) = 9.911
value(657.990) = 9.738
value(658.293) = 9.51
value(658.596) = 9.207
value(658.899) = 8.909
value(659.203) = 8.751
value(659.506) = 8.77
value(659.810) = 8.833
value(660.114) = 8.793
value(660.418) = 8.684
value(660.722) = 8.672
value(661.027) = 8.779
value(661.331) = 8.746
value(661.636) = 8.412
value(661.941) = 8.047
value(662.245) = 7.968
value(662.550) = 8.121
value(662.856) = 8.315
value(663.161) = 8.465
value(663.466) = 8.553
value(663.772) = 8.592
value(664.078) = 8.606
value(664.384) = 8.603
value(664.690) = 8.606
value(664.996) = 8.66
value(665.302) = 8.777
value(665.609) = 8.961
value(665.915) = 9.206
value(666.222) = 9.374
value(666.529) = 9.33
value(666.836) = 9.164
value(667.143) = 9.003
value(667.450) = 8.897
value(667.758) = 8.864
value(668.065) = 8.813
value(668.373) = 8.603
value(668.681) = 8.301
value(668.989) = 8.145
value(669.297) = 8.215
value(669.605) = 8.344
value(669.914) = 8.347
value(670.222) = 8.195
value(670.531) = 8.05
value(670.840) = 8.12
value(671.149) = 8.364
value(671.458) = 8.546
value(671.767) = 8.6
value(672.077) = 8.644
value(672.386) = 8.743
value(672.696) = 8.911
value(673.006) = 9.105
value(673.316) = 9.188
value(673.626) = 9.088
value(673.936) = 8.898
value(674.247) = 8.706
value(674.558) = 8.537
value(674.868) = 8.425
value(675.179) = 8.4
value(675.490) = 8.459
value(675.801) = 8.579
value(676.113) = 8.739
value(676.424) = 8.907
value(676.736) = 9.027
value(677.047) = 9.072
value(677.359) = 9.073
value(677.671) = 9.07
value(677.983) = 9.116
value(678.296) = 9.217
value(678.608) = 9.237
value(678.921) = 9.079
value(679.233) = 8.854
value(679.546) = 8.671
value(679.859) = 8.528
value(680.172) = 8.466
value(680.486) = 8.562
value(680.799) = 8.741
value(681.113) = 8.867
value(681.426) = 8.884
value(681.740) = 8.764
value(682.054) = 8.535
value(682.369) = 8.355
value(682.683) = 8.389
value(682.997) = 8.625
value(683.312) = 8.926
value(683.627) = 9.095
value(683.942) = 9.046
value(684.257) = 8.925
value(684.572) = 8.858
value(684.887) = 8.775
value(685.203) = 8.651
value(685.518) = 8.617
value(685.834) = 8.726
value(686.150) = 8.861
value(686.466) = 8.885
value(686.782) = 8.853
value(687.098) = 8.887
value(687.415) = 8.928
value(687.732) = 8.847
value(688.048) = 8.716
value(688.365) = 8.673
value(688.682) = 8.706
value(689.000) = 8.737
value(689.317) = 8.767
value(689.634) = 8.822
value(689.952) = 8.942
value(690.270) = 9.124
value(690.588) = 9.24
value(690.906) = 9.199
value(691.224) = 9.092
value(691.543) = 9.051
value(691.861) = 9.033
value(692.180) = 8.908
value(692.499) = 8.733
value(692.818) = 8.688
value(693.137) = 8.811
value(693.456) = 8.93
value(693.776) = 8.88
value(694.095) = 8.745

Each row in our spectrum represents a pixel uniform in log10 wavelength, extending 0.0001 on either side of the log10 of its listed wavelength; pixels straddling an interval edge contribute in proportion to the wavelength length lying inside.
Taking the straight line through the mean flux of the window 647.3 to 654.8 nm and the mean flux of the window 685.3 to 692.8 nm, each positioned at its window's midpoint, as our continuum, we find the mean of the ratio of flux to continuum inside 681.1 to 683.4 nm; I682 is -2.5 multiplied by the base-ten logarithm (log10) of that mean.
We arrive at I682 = 0.03 mag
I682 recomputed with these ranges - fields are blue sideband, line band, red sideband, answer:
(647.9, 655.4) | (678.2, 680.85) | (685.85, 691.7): 0.01 mag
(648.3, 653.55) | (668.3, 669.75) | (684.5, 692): 0.07 mag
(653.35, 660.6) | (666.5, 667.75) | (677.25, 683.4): 0.00 mag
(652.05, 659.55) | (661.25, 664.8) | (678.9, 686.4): 0.09 mag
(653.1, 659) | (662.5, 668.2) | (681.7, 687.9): 0.05 mag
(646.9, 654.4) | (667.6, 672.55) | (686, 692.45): 0.06 mag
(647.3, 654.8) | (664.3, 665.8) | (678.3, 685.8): 0.02 mag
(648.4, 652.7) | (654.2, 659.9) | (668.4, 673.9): -0.08 mag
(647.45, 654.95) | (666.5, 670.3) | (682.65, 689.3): 0.03 mag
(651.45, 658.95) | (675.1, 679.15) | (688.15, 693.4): 0.01 mag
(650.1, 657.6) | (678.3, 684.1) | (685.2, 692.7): 0.02 mag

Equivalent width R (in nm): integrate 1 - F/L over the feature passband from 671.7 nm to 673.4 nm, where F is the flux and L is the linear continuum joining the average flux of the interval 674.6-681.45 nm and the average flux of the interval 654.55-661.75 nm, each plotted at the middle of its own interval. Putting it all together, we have 0.009 nm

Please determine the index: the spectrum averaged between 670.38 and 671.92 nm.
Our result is 8.34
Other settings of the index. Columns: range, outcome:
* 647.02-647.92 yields 9.58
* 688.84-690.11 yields 8.82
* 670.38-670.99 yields 8.08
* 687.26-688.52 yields 8.79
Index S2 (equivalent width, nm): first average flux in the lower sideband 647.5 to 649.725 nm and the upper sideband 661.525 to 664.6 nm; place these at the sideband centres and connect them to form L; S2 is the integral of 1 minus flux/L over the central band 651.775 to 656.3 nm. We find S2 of -0.130 nm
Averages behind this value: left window 9.14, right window 8.37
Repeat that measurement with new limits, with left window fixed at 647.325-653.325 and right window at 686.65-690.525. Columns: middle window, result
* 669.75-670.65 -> 0.07 nm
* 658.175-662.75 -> 0.10 nm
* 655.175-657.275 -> -0.11 nm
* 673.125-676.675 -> 0.05 nm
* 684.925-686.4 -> 0.02 nm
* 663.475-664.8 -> 0.04 nm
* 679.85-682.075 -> 0.04 nm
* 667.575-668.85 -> 0.03 nm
